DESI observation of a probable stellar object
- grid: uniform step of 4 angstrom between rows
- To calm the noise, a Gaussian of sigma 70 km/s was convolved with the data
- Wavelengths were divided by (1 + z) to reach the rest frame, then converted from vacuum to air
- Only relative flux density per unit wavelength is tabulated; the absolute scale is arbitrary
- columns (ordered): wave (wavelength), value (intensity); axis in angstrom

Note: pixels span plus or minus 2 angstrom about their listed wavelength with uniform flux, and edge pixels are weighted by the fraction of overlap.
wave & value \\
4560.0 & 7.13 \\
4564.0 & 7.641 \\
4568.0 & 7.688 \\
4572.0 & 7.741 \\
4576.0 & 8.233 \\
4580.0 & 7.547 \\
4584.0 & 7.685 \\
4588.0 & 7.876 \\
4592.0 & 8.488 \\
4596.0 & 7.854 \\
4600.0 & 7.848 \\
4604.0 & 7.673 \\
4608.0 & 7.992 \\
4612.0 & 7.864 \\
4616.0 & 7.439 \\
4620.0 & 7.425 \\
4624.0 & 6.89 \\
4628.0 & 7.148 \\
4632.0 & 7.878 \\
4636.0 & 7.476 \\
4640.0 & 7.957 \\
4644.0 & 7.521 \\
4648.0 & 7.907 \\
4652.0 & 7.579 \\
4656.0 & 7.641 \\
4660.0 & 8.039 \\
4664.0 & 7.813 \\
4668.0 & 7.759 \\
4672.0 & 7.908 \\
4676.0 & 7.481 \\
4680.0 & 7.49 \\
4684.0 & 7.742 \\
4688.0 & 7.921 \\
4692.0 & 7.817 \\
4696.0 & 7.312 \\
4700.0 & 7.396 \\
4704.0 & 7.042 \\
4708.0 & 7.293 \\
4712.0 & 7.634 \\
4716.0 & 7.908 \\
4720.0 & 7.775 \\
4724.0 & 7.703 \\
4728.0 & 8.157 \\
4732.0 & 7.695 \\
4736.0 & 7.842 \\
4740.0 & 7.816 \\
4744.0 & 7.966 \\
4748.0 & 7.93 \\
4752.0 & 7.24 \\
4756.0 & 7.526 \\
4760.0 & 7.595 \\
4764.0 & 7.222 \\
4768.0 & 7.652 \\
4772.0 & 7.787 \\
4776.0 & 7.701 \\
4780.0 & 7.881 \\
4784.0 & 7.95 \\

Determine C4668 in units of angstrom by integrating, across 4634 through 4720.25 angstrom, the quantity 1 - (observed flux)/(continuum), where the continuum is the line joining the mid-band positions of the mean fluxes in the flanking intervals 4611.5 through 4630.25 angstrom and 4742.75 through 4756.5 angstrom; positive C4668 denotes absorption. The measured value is -2.1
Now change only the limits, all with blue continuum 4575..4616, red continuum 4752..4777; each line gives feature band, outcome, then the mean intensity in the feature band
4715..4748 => -1.08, 7.86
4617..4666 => 1.15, 7.6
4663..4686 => 0.09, 7.69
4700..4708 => 0.49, 7.19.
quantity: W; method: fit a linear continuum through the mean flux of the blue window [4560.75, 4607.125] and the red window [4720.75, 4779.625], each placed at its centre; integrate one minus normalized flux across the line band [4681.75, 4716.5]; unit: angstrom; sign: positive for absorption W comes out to 0.9 angstrom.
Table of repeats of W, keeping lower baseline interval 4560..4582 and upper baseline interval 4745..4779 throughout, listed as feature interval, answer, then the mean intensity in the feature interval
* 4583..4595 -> -0.51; 8.03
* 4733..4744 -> -0.33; 7.84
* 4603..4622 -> 0.02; 7.68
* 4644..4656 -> -0.04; 7.69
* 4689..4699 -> 0.08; 7.58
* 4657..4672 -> -0.40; 7.86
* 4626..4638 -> 0.28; 7.5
